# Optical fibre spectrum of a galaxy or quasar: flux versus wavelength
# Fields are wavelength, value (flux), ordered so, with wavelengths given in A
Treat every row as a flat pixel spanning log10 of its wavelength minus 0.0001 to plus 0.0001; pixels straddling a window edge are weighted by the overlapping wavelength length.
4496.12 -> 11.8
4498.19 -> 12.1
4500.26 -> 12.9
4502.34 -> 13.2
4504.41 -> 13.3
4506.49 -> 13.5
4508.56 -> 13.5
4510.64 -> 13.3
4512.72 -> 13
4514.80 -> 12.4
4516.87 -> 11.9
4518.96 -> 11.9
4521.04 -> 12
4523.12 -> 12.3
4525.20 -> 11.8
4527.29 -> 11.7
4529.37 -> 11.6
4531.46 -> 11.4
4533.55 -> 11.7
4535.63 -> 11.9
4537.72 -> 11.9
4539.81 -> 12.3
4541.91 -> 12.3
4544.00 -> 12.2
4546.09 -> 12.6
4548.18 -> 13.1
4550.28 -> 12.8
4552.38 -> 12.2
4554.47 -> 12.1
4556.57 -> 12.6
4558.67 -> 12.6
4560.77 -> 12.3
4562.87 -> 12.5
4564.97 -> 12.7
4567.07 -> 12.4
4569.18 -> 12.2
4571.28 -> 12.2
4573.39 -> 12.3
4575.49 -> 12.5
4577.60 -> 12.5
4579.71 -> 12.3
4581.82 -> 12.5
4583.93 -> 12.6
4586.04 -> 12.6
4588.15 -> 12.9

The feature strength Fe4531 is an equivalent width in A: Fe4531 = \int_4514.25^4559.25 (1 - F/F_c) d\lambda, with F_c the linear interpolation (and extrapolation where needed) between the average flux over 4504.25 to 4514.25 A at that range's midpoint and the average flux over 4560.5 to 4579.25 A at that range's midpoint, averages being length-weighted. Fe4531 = 2.5 A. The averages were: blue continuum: 13.3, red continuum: 12.4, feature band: 12.1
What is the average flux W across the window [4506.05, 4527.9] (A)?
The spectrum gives 12.5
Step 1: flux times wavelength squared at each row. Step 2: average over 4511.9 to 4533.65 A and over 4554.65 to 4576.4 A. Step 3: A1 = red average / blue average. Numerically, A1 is 1.06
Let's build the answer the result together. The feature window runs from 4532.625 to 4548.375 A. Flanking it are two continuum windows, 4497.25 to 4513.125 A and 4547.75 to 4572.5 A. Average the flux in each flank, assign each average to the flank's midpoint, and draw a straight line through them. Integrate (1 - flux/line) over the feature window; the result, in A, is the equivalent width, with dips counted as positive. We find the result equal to 0.6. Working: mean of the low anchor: 13.1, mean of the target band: 12.2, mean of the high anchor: 12.5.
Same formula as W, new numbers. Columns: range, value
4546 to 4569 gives 12.5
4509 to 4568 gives 12.3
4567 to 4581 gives 12.3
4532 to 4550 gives 12.3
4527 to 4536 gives 11.6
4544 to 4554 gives 12.6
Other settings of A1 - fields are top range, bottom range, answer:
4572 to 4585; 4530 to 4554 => 1.04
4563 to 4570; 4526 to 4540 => 1.07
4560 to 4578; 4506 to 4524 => 1.01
